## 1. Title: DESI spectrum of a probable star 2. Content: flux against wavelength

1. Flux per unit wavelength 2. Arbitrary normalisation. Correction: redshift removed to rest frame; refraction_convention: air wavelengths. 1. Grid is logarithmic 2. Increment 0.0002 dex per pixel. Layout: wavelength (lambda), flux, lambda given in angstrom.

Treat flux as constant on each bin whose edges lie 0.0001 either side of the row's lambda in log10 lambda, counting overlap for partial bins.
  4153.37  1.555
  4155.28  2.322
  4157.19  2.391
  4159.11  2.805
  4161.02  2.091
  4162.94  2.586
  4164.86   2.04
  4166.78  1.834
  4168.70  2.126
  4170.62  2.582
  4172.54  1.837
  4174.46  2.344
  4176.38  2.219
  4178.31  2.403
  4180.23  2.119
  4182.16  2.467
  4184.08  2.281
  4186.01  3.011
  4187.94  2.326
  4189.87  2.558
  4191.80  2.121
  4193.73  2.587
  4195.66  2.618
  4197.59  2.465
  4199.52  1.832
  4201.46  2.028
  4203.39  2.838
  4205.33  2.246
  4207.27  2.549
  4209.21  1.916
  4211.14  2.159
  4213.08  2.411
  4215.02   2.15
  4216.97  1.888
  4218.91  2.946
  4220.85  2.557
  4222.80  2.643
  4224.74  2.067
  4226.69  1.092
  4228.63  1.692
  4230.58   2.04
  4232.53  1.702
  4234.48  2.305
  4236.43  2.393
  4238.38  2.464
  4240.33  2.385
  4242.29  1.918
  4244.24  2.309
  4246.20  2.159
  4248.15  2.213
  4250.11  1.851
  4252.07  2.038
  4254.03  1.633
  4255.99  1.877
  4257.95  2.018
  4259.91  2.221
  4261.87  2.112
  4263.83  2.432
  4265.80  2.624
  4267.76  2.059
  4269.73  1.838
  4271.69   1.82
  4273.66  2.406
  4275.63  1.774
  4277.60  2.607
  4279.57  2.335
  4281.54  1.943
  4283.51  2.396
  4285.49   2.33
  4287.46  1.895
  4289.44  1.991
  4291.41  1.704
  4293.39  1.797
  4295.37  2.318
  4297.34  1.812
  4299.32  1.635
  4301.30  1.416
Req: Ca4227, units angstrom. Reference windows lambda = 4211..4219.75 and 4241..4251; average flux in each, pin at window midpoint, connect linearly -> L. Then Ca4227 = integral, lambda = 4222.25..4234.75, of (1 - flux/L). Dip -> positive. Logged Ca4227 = 1.9 angstrom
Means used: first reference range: 2.31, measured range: 1.89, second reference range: 2.1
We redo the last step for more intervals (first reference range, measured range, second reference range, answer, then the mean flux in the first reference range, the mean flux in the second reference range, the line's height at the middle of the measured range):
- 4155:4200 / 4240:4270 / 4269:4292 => 0.69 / 2.34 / 2.1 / 2.16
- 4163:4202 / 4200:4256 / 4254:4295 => 1.18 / 2.3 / 2.1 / 2.2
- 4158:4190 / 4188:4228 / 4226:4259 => -1.97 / 2.33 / 2.01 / 2.17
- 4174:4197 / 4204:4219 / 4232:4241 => 0.57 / 2.42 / 2.27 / 2.35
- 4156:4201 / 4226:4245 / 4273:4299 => 1.35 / 2.33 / 2.08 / 2.2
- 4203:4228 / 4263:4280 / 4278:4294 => -0.76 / 2.24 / 2.07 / 2.11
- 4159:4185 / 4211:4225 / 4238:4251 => -1.13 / 2.25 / 2.17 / 2.2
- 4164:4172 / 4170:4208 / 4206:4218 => -3.75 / 2.13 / 2.18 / 2.16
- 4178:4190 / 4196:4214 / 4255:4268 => 0.74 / 2.45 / 2.2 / 2.38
